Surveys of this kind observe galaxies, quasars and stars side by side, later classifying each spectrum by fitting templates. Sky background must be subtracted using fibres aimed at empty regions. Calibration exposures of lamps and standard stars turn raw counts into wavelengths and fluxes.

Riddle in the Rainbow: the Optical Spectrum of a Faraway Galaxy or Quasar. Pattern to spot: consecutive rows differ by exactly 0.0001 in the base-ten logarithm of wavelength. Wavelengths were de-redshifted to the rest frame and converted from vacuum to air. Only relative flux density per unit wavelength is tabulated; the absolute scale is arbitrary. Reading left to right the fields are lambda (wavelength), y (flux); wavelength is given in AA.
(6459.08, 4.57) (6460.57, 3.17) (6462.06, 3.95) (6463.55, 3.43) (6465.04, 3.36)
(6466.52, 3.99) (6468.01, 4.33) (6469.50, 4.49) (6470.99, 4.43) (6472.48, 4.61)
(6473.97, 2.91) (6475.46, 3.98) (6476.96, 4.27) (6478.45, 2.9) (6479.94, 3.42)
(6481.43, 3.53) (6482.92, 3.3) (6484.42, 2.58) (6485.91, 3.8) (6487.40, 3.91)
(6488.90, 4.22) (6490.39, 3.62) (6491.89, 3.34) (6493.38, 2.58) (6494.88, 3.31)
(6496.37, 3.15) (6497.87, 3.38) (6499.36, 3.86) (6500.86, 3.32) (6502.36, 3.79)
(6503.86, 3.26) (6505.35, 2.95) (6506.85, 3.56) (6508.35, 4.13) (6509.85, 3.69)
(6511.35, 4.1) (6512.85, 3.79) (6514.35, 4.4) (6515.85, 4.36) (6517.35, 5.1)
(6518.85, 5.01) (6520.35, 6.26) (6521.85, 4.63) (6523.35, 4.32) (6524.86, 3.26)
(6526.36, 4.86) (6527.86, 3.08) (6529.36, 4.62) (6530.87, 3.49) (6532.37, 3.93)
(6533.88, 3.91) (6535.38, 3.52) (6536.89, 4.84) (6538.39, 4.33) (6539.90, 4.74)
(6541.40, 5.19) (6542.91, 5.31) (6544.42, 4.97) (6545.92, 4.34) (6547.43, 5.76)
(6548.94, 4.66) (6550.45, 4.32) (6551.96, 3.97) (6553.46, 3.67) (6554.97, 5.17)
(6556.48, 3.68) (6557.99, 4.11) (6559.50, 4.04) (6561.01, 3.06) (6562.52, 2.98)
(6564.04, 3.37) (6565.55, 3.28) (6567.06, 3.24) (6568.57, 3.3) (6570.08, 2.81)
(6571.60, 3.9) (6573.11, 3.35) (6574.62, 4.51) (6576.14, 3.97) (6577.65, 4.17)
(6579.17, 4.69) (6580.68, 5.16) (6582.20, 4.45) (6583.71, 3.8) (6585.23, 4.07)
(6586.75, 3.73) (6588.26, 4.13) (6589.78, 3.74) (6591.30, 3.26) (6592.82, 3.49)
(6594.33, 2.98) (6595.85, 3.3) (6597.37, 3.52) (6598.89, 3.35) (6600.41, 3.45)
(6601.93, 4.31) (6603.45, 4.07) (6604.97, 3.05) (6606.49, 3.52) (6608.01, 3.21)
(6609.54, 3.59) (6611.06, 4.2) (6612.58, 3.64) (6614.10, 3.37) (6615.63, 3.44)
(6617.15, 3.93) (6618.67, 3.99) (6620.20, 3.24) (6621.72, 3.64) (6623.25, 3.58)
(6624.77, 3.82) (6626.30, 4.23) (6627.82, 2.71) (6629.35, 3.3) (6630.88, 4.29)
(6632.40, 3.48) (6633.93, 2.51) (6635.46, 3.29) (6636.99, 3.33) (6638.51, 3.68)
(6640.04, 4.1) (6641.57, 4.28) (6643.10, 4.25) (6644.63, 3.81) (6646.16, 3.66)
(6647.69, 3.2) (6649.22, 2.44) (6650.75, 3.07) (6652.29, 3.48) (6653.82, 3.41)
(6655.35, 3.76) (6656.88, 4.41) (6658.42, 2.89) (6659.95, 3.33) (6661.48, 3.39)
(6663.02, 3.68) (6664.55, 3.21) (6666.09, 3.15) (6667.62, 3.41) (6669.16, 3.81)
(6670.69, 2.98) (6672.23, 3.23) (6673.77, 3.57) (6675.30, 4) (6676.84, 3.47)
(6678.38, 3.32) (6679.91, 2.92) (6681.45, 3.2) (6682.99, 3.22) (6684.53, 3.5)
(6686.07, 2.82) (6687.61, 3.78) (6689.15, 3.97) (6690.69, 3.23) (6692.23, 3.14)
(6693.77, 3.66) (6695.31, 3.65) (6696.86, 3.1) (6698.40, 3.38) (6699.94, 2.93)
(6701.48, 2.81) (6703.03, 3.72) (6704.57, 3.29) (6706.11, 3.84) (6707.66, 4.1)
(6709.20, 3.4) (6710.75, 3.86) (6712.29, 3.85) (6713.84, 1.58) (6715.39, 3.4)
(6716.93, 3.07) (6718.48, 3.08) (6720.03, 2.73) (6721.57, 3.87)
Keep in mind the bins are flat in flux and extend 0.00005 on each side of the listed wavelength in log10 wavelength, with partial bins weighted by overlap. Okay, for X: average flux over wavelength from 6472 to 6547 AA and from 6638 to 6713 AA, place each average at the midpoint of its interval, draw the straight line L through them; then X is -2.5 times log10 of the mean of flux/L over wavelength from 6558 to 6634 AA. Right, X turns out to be 0.01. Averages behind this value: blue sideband 3.96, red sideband 3.48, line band 3.66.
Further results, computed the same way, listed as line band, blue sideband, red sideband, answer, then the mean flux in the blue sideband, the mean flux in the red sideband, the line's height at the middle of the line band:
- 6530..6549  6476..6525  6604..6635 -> -0.22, 3.8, 3.54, 3.71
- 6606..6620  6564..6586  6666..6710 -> 0.03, 3.89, 3.4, 3.73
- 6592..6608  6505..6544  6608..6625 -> 0.08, 4.3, 3.65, 3.77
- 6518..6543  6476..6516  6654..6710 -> -0.24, 3.56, 3.42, 3.54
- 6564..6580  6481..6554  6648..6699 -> 0.03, 4.05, 3.38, 3.81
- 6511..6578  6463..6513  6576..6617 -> -0.13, 3.62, 3.76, 3.7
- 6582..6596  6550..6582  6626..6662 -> 0.02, 3.85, 3.5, 3.75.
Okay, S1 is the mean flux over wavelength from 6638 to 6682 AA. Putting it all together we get 3.49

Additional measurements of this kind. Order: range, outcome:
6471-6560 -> 4.02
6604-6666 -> 3.53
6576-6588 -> 4.27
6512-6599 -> 4.09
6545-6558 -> 4.44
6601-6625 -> 3.66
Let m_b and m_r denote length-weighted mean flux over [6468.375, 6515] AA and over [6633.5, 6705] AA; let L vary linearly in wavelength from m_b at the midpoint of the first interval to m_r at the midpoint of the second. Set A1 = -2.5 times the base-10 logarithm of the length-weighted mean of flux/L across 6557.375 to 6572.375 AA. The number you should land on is 0.05 mag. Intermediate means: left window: 3.64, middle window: 3.4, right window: 3.42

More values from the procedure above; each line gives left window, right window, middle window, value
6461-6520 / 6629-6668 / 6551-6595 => -0.05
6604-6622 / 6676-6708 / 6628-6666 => 0.00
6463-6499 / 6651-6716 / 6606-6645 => -0.05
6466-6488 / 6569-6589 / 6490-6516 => 0.08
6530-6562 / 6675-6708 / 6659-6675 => 0.05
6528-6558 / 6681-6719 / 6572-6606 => 0.07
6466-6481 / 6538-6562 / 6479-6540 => 0.08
